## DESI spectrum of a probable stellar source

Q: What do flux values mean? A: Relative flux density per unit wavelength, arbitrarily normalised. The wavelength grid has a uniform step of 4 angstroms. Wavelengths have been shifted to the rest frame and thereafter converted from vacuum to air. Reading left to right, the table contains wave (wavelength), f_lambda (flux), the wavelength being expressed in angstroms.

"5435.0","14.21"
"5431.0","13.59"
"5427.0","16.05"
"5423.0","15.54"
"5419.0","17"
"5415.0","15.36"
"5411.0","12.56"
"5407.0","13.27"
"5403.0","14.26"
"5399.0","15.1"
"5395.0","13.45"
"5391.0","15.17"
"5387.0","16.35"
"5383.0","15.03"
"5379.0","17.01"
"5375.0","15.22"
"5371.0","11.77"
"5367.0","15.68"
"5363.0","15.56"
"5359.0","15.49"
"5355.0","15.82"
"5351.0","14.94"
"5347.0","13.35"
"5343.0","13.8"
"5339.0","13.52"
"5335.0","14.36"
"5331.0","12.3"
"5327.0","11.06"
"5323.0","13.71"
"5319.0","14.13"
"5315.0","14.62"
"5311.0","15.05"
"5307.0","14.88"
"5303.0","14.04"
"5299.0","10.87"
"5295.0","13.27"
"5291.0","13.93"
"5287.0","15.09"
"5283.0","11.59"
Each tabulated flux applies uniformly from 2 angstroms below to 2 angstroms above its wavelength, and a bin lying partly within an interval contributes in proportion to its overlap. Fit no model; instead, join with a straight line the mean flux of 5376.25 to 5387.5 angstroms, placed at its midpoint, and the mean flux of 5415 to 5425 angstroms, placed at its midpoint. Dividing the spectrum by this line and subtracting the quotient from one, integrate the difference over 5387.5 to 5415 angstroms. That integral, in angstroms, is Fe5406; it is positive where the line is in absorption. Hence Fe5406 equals 3.2 angstroms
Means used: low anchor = 16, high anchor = 16.1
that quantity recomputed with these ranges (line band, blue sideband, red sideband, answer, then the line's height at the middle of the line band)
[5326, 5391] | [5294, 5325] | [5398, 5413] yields -3.57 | 13.8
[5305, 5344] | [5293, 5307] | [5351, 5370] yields 0.57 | 14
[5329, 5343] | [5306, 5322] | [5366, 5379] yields 1.08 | 14.6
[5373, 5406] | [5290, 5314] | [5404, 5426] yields -1.37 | 14.5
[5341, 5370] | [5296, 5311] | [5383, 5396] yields -0.72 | 14.5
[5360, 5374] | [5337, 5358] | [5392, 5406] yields -0.17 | 14.3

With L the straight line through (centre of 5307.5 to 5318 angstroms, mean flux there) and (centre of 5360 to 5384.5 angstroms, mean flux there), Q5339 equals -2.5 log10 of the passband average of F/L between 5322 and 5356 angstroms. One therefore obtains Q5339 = 0.10 mag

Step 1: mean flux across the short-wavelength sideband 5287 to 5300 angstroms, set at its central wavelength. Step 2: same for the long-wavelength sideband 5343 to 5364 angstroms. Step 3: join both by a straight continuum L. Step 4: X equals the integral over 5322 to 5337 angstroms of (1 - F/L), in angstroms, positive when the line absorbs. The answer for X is 1.5 angstroms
